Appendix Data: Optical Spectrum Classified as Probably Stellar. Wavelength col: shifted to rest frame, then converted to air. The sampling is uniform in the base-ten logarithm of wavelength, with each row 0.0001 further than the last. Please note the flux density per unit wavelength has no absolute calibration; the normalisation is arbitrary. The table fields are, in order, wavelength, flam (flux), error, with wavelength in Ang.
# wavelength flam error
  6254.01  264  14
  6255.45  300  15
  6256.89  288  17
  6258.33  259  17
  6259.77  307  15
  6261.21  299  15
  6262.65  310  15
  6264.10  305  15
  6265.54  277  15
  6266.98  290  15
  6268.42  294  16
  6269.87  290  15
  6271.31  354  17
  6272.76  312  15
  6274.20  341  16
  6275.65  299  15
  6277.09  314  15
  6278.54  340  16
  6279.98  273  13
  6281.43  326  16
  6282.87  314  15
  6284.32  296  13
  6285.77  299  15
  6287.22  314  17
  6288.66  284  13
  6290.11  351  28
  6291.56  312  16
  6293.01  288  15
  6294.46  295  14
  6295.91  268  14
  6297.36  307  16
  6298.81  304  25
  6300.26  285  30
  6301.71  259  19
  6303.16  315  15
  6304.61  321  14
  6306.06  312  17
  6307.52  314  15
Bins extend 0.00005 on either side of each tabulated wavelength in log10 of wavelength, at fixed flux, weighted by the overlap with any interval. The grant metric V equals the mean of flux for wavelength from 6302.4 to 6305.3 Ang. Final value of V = 318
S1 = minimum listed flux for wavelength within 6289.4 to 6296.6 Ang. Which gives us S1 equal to 268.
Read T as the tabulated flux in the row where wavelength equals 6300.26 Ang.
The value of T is 285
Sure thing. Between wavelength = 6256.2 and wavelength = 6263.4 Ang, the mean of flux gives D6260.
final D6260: 293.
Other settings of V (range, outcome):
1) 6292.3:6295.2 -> 291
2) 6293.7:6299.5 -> 293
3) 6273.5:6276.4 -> 320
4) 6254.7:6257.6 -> 294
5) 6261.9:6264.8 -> 307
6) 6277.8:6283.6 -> 313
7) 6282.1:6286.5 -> 303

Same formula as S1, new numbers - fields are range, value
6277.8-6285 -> 273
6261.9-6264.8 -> 305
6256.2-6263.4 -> 259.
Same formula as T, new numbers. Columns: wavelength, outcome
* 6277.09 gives 314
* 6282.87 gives 314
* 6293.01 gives 288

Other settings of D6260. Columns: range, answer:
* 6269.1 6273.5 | 318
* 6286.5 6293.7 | 310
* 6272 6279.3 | 321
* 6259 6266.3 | 299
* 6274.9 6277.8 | 307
